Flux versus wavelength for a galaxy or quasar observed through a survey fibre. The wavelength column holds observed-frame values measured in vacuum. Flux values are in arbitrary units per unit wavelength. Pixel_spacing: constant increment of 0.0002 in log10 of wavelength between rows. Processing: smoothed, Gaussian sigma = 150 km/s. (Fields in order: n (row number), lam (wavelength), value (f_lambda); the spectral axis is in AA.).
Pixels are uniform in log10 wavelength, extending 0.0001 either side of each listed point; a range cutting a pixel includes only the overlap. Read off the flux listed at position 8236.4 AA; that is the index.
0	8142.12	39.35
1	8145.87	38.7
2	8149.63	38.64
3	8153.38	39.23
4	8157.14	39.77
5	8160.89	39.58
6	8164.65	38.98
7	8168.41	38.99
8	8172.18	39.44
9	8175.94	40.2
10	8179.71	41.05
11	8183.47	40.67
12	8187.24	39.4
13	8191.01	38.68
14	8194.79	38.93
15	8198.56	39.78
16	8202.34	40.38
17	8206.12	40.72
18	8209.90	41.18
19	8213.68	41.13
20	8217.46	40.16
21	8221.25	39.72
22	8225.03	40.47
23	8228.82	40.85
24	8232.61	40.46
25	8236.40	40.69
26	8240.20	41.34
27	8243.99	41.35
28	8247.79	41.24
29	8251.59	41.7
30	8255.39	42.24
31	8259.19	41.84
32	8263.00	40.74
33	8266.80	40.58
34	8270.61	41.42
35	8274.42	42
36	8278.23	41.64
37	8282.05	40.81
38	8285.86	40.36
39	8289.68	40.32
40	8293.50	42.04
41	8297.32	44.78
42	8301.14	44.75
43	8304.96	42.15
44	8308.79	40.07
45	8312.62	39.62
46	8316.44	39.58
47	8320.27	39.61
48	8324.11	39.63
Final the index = 40.69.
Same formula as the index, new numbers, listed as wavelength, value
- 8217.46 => 40.16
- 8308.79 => 40.07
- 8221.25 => 39.72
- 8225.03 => 40.47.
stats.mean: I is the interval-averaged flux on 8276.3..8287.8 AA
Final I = 40.9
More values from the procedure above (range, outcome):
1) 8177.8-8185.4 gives 40.9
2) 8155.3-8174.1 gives 39.4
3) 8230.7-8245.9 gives 41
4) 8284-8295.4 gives 40.9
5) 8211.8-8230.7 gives 40.5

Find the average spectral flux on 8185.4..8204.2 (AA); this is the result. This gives 39.4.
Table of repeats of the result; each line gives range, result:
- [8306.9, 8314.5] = 39.8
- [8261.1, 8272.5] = 40.9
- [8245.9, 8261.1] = 41.7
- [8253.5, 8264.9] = 41.6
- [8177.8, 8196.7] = 39.8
